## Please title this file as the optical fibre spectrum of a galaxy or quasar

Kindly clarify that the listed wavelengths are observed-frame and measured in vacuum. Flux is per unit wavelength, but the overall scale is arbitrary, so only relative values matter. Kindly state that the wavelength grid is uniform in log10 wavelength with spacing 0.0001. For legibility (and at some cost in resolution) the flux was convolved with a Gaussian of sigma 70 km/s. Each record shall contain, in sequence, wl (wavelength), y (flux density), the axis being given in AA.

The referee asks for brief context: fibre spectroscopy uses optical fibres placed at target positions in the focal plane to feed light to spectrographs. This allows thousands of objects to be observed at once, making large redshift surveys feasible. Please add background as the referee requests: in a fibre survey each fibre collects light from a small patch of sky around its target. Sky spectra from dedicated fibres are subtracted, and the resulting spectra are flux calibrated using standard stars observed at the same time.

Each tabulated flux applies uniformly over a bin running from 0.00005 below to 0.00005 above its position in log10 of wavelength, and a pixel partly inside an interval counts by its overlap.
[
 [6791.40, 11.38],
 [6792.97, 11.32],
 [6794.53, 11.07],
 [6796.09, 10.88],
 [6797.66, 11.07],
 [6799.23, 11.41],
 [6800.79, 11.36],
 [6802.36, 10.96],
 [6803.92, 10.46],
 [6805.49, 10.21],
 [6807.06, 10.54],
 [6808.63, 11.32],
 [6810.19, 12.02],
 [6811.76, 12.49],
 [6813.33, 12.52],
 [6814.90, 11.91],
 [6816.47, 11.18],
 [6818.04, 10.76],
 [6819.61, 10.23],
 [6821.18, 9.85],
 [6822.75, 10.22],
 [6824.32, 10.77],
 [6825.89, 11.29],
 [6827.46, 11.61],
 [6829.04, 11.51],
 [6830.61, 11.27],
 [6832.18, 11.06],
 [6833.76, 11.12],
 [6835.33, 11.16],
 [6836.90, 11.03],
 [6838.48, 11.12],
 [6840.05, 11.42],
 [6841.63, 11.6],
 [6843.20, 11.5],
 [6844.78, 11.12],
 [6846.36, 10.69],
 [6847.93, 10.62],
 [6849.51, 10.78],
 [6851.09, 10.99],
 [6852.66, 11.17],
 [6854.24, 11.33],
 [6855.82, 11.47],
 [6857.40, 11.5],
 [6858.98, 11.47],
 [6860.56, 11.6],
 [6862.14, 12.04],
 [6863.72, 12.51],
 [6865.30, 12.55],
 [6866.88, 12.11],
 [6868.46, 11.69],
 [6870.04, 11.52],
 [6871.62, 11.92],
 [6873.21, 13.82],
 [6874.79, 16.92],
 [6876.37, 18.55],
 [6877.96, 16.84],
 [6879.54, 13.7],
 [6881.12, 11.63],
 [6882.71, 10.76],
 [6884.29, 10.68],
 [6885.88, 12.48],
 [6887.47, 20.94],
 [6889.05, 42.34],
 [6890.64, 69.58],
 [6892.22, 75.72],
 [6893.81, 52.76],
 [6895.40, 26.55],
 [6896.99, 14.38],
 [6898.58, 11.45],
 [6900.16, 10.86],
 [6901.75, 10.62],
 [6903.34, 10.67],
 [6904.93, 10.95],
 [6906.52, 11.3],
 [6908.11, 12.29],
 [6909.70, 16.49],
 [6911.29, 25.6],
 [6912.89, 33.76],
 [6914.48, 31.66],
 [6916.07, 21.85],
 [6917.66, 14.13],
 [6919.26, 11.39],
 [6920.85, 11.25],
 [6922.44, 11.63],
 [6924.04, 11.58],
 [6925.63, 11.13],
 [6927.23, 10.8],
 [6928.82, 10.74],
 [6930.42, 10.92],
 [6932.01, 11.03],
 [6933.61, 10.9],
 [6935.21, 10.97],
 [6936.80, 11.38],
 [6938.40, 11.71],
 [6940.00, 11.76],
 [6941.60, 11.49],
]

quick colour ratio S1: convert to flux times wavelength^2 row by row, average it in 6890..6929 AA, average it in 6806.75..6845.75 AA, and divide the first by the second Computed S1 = 1.96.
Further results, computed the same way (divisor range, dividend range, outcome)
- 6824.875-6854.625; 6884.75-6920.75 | 2.23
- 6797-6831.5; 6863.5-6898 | 2.09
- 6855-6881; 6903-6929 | 1.23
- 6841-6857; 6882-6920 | 2.17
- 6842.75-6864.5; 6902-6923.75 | 1.51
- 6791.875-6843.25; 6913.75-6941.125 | 1.22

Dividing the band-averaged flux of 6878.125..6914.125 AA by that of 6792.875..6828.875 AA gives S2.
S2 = 2.11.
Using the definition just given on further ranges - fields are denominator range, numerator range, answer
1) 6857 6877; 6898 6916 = 1.33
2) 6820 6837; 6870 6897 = 2.35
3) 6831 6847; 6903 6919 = 1.68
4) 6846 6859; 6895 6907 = 1.17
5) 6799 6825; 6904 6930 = 1.44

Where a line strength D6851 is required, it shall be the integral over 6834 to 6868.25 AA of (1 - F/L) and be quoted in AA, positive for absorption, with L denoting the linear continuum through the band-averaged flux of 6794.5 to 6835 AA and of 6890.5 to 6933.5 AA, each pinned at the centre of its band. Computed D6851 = 7.0 AA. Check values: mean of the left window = 11.1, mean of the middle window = 11.4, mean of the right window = 19.9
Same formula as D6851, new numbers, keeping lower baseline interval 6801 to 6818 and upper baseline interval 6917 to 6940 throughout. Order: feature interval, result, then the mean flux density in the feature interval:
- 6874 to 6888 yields -4.0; 14.6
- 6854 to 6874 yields -1.1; 12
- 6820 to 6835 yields 0.5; 11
